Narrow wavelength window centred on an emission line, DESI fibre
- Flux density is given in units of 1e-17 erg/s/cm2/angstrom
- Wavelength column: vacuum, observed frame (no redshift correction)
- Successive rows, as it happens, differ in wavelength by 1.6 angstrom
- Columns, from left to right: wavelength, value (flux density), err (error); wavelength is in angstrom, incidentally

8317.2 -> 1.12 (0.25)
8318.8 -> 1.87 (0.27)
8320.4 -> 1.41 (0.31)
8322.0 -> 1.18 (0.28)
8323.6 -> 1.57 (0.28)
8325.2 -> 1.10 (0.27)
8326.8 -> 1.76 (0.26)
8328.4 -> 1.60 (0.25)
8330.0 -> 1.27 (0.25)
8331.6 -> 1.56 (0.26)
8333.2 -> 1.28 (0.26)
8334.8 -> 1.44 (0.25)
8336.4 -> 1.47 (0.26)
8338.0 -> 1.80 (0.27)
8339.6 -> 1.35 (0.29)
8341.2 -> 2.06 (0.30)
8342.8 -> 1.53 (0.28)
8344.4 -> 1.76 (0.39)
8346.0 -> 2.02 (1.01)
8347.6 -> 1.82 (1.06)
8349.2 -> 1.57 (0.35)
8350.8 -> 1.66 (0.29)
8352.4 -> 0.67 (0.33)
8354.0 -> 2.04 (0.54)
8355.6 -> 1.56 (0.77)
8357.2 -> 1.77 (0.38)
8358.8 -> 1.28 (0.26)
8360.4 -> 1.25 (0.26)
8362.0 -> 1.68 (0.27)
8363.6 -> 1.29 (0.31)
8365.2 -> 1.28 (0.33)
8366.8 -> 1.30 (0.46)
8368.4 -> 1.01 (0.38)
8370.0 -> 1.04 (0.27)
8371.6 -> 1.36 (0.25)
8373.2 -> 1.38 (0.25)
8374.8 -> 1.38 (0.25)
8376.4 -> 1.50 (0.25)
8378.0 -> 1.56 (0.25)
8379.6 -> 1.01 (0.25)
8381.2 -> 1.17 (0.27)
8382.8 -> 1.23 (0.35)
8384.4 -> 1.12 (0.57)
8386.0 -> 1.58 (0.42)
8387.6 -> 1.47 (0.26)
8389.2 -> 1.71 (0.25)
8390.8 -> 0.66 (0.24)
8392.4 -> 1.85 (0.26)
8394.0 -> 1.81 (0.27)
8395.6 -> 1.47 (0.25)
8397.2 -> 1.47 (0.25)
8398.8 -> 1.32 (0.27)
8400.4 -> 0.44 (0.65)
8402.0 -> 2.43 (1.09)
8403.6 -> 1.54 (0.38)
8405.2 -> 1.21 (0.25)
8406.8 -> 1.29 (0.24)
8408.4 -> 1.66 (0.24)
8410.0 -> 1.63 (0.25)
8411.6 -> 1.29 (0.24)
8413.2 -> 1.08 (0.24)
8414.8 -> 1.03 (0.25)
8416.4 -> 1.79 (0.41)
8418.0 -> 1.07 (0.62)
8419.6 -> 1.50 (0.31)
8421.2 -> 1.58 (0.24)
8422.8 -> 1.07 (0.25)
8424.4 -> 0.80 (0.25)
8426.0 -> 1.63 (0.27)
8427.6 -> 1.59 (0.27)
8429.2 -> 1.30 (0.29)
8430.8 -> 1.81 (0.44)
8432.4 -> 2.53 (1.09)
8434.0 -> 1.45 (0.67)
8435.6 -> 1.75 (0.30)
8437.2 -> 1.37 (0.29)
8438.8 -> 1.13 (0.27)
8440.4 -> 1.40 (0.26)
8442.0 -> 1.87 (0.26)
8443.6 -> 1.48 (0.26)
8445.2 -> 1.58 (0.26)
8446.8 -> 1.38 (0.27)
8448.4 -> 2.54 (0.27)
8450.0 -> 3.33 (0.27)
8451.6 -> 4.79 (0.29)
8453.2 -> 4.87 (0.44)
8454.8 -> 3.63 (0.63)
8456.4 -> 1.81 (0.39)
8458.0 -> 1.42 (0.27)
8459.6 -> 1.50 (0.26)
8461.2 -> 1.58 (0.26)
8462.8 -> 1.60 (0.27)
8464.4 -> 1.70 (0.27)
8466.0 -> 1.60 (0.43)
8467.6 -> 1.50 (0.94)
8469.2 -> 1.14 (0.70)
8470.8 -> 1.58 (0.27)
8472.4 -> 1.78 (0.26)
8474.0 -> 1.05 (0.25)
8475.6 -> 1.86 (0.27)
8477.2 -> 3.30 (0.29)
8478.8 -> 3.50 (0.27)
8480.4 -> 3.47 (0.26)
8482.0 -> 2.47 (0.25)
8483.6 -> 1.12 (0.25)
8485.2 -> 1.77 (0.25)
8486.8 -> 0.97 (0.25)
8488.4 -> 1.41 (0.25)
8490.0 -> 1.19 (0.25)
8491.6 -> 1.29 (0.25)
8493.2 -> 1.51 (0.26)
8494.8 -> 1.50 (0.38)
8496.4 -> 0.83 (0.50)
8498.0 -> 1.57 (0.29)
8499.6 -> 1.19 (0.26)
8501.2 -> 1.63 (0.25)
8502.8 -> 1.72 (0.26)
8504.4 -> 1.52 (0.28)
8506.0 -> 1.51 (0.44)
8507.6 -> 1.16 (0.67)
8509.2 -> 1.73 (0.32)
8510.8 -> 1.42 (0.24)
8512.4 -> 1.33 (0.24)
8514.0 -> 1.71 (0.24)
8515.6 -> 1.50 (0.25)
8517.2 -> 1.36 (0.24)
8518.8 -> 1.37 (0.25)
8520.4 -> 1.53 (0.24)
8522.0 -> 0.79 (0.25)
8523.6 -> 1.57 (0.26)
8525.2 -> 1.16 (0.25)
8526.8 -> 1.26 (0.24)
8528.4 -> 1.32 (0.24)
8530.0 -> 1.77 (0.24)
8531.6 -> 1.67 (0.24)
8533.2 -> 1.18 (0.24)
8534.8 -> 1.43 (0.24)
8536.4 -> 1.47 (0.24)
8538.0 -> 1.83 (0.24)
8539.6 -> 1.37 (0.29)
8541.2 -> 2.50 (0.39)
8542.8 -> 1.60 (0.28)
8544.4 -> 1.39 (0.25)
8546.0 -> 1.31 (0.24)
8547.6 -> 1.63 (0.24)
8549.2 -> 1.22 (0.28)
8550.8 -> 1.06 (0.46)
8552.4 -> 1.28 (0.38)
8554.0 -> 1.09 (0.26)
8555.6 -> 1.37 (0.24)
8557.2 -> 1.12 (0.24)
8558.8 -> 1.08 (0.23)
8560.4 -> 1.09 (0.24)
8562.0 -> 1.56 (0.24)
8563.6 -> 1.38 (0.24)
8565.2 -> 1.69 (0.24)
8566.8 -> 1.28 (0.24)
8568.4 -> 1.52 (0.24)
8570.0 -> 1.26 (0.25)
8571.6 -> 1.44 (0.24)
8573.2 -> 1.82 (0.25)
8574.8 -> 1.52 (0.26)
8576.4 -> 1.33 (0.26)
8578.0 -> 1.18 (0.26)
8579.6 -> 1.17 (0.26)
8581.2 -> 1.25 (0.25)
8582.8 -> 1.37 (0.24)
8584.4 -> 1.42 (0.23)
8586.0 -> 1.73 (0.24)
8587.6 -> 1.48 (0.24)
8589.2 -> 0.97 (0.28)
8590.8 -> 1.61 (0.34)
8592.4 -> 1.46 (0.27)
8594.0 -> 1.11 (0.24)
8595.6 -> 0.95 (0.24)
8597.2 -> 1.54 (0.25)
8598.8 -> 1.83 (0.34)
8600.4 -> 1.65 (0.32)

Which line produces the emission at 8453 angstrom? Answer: Halpha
